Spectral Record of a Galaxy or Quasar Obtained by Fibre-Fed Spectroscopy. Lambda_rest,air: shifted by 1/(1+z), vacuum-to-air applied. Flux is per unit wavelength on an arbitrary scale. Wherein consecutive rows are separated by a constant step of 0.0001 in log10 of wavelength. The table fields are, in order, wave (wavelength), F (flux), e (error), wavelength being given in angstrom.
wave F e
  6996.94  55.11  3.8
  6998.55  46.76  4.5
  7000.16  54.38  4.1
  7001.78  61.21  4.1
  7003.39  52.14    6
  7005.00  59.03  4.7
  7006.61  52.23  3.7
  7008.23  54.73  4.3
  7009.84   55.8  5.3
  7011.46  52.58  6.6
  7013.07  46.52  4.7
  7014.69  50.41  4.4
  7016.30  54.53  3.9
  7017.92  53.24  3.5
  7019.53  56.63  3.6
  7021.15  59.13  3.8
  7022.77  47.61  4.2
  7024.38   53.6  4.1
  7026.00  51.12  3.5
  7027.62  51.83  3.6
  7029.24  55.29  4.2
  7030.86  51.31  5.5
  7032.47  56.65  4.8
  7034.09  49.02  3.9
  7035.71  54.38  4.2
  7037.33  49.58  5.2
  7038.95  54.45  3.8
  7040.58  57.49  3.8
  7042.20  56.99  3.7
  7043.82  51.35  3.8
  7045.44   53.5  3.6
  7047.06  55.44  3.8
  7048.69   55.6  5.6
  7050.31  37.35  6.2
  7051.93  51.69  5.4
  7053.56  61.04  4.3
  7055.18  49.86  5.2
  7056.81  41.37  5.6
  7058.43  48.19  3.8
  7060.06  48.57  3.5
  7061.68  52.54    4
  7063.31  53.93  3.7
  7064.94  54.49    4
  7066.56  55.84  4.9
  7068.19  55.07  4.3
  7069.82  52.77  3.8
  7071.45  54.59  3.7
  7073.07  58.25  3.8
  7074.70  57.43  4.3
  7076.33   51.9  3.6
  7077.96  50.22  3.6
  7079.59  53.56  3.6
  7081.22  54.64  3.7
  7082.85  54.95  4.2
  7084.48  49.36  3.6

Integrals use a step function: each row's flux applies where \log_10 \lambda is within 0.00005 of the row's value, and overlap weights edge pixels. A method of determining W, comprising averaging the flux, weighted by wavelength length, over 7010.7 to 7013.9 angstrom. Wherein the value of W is 49.5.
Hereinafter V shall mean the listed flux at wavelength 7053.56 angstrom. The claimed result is 61.04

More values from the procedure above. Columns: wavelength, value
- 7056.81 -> 41.37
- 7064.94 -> 54.49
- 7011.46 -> 52.58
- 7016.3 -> 54.53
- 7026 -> 51.12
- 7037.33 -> 49.58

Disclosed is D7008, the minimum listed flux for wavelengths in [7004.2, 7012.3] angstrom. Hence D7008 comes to 52.23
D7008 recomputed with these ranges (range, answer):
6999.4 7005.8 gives 52.14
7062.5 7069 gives 53.93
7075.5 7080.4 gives 50.22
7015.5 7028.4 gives 47.61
